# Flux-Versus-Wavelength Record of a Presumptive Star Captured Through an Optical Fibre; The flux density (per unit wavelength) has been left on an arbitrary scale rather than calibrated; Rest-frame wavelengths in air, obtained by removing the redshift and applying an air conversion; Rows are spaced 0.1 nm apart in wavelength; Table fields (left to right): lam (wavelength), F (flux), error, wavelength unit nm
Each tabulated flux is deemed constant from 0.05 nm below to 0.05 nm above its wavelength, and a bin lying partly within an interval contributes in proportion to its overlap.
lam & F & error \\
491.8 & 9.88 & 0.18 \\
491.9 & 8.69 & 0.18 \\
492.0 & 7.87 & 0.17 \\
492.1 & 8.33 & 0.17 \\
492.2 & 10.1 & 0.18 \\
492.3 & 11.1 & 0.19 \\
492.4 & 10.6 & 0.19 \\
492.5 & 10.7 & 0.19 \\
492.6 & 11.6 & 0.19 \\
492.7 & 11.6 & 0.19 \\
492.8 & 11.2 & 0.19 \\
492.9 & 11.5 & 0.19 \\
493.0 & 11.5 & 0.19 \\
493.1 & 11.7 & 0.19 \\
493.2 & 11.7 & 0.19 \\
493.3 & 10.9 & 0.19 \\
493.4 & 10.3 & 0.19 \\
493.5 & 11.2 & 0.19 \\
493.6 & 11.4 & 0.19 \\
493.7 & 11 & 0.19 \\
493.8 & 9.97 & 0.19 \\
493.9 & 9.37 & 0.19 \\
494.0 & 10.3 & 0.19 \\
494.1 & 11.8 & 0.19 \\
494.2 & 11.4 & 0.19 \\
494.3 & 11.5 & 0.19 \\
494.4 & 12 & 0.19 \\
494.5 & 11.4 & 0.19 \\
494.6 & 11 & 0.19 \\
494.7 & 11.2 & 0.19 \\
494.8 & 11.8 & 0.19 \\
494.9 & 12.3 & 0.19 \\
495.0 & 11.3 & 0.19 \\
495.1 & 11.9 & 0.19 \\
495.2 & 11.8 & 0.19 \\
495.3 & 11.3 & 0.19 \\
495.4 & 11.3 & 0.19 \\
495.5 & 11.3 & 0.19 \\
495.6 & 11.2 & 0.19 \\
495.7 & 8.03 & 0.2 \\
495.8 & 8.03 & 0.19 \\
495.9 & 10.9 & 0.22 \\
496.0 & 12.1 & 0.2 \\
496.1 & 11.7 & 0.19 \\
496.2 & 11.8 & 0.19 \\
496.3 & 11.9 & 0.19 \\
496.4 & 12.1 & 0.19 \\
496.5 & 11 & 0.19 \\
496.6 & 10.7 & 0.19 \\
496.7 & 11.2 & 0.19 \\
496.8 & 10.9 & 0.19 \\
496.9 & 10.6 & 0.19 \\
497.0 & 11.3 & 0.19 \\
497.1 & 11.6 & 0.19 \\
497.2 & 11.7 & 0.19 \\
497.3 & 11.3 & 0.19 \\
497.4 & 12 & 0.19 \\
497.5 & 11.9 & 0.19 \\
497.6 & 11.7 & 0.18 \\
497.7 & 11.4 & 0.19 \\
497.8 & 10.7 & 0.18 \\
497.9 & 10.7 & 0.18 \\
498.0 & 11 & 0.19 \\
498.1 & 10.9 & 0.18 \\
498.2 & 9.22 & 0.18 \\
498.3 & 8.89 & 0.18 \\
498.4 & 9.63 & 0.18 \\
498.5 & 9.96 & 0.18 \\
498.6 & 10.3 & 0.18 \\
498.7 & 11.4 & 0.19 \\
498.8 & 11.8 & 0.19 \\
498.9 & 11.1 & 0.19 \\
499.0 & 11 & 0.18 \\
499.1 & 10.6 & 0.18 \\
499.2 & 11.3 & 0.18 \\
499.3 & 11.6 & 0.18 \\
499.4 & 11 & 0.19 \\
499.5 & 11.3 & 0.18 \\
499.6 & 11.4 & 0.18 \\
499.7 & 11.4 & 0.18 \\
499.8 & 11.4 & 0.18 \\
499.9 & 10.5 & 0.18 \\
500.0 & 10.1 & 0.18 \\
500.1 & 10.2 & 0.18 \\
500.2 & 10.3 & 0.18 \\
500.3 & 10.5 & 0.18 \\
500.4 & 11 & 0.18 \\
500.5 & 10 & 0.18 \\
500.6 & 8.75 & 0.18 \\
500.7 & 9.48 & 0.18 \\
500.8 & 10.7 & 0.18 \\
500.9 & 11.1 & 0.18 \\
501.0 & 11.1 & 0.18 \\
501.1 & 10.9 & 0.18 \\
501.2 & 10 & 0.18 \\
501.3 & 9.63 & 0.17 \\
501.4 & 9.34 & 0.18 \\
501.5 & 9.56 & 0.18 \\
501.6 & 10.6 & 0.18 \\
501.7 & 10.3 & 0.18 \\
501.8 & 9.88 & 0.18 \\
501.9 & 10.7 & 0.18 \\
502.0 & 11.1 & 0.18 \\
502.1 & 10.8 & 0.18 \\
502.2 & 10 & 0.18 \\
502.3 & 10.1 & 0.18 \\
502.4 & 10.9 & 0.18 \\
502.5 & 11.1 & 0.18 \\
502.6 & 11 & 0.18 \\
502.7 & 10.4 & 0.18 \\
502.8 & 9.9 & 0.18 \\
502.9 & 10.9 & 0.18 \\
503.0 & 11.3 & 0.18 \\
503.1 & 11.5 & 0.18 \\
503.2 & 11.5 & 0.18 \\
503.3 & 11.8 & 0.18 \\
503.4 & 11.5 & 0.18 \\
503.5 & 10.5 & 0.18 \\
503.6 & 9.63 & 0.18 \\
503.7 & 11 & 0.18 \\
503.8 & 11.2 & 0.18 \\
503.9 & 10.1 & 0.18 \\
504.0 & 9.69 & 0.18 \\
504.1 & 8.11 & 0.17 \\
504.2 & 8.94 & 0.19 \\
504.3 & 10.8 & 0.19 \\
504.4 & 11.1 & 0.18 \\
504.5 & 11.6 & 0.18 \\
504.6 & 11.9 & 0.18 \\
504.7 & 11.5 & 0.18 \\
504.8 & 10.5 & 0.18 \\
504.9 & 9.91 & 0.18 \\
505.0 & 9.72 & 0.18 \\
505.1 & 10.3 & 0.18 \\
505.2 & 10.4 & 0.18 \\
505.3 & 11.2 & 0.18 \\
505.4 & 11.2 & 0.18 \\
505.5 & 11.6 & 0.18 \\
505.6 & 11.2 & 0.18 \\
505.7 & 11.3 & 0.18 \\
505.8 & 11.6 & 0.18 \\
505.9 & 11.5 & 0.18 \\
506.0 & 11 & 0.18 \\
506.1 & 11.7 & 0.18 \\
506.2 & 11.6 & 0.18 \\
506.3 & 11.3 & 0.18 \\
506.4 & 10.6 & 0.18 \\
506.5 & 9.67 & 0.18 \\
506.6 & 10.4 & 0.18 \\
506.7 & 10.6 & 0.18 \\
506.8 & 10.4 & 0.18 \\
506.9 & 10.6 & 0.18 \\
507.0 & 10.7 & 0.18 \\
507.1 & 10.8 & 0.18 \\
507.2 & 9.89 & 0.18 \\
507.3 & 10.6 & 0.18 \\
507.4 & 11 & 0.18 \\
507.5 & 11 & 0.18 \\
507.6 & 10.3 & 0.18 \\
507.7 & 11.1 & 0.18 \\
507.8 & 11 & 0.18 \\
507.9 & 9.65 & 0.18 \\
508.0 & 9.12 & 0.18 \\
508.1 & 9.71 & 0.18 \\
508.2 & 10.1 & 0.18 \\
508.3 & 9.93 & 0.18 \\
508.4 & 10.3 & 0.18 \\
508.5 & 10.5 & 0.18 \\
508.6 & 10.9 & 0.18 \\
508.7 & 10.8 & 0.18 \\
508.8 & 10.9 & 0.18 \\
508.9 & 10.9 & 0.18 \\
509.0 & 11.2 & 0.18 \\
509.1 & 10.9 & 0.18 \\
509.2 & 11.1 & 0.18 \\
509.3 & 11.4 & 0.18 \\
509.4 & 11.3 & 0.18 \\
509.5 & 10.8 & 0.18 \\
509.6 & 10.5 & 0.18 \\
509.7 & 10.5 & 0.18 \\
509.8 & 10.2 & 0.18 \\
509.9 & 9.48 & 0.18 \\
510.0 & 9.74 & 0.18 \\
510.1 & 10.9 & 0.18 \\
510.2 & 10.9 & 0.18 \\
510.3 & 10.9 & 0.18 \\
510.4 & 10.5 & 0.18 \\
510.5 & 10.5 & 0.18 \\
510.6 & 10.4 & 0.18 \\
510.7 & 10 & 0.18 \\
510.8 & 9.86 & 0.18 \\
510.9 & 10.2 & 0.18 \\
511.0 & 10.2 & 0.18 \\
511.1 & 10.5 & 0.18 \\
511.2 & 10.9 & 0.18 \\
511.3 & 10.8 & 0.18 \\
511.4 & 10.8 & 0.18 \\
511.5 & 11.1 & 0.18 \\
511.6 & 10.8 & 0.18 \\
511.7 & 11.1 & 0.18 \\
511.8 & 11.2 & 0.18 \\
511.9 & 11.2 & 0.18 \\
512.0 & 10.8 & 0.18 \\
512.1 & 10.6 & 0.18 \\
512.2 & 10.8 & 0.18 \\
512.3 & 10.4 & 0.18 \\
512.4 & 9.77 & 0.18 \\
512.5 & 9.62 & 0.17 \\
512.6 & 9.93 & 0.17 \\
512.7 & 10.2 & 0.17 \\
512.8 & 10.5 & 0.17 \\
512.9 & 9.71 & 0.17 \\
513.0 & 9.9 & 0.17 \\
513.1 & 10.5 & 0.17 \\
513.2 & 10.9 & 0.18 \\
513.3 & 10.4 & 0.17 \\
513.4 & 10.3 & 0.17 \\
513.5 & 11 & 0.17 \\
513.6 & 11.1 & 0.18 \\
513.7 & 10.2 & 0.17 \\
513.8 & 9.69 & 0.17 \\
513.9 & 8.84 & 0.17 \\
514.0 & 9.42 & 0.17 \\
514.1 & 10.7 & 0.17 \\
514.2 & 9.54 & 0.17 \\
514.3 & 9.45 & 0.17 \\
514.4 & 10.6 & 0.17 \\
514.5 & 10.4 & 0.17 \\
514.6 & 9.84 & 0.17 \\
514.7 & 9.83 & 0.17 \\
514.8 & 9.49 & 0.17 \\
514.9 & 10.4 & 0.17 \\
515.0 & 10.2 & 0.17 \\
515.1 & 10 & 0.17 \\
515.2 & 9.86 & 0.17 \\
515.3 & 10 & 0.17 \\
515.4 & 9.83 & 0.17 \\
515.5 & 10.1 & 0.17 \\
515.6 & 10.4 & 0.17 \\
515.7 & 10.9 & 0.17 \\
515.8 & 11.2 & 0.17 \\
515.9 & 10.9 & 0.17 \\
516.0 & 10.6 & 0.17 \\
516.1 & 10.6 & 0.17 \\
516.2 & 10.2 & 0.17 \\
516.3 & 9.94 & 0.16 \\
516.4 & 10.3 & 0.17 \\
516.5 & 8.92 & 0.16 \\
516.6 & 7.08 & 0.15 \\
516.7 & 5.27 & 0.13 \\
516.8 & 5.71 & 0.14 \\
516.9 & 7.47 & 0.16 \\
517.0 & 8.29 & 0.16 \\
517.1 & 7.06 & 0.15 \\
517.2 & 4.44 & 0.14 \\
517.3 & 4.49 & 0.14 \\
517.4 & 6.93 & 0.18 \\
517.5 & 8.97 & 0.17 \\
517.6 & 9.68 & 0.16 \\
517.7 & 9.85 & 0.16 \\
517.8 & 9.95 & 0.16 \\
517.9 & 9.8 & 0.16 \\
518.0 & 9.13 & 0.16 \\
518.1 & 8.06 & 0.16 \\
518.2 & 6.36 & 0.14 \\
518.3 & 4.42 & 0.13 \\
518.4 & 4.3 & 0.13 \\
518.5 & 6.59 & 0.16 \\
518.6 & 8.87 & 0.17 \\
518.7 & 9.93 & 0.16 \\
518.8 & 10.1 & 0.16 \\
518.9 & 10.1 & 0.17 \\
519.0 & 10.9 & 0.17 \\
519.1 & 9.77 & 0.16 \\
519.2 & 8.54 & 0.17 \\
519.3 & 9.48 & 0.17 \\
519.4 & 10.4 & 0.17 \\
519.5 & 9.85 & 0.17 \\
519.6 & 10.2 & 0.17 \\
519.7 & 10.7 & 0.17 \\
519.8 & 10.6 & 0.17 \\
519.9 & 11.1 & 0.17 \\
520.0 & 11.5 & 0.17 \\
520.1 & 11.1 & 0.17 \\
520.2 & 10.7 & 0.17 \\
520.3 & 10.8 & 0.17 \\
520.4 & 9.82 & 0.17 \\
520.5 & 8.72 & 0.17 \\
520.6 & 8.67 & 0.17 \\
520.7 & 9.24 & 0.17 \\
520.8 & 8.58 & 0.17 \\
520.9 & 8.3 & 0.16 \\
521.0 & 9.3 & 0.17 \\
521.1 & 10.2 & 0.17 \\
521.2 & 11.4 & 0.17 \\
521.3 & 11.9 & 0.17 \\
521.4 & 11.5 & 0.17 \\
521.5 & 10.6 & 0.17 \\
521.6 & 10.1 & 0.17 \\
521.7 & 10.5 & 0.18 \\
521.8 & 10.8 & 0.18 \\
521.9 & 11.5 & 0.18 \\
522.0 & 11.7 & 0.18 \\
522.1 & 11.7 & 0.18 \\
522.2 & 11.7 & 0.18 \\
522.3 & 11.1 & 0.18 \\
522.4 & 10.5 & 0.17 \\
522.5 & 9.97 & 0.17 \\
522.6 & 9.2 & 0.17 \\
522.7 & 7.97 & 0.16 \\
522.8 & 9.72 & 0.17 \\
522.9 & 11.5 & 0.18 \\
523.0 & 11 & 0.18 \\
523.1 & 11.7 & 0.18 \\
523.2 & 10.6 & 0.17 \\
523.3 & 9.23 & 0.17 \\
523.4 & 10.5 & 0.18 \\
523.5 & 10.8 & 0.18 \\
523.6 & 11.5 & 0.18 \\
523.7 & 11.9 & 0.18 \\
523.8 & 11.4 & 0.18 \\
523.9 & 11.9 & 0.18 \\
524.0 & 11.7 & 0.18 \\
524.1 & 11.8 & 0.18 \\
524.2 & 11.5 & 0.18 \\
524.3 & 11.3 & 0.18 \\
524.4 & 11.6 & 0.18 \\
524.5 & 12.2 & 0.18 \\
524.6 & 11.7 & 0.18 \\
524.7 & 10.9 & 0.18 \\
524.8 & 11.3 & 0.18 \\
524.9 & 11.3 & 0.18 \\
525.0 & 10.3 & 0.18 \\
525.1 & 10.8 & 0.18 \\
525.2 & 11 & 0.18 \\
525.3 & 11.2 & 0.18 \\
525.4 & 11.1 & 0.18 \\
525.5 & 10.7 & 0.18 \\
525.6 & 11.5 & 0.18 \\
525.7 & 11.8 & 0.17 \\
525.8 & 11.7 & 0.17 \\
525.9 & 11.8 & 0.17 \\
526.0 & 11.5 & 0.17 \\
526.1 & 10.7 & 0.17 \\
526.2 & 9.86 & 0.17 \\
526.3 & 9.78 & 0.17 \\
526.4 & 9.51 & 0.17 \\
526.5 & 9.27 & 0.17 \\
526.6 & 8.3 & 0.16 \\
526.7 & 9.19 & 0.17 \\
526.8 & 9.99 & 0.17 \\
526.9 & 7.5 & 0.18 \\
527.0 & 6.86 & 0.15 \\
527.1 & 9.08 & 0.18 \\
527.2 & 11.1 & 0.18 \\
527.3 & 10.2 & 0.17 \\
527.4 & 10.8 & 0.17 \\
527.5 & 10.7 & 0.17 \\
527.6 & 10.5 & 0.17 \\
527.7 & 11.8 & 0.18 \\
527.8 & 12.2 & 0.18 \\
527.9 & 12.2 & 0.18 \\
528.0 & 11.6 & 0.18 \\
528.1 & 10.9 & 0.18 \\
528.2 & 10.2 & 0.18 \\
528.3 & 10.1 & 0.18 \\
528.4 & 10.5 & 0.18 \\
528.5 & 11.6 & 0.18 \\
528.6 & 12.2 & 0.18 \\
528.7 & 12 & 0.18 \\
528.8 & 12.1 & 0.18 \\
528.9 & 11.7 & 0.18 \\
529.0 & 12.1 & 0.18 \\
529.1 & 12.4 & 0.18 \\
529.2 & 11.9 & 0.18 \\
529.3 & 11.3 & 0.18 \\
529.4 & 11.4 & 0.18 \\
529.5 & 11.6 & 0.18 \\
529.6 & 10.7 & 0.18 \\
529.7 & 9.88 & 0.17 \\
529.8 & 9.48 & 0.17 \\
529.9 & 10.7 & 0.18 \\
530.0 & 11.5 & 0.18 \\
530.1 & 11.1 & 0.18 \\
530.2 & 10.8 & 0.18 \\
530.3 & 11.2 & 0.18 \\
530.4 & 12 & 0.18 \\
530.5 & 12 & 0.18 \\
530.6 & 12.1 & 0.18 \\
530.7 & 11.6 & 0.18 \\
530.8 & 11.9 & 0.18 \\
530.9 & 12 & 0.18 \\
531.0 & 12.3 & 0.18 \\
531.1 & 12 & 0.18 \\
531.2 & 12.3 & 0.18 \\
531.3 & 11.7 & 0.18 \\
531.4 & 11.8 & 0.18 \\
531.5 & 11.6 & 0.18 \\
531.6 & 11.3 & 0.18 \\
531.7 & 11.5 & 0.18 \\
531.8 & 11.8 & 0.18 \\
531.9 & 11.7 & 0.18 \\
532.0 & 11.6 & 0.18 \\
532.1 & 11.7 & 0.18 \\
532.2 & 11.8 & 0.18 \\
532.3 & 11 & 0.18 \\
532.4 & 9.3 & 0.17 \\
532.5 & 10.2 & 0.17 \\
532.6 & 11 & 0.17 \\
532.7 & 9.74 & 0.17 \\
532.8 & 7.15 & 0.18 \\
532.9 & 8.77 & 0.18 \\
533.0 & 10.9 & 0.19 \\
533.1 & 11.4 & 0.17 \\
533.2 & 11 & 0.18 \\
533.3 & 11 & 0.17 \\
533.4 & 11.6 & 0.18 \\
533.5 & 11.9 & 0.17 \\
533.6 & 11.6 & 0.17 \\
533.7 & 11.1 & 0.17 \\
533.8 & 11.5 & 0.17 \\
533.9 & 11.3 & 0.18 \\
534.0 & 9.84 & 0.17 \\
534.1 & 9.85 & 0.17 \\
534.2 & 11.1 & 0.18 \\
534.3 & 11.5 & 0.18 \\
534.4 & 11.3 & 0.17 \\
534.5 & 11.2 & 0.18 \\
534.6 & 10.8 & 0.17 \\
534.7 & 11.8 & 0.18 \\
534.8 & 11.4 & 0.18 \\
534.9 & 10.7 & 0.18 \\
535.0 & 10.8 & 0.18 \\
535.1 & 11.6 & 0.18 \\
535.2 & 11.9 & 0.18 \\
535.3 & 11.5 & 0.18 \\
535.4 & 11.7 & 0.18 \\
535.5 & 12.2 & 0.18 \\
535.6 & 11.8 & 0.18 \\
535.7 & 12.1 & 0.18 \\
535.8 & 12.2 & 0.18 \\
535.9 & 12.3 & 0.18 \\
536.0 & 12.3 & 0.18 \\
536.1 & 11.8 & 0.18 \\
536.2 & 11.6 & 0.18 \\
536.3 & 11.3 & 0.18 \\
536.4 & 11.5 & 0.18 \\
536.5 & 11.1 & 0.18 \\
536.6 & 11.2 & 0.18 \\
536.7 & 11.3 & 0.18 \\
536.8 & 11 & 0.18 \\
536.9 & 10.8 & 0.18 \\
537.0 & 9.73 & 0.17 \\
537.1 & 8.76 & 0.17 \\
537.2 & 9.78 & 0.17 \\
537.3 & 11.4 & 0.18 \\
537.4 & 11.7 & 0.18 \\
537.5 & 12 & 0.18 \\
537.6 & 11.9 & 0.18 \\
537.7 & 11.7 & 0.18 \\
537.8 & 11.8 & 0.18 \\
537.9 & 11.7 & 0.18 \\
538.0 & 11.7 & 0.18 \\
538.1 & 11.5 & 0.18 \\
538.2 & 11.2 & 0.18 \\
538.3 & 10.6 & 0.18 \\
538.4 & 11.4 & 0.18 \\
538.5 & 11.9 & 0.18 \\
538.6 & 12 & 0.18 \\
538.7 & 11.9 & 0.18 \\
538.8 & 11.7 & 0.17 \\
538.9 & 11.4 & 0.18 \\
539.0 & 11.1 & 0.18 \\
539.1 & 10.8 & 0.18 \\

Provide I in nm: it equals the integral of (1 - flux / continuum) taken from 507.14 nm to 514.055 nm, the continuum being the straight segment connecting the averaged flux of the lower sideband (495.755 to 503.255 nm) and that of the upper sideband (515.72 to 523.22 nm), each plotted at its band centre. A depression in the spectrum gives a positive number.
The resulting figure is -0.286 nm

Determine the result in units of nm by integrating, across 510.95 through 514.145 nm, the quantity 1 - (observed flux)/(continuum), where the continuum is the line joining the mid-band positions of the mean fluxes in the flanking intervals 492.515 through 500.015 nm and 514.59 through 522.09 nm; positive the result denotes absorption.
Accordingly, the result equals -0.19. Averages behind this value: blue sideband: 11.1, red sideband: 9.41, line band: 10.4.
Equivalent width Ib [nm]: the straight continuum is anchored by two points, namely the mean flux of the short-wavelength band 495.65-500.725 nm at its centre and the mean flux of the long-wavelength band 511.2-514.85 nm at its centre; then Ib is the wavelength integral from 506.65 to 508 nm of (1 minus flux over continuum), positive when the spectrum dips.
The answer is 0.00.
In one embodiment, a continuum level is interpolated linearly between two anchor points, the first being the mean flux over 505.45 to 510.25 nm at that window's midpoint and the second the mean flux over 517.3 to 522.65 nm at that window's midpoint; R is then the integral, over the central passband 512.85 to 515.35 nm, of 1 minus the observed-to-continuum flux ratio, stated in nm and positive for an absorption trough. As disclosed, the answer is 0.02 nm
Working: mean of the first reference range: 10.7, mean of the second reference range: 9.68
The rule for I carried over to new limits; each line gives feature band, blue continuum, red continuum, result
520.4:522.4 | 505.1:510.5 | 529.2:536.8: 0.11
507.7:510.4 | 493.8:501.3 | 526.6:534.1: 0.10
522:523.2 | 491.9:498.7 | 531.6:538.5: 0.05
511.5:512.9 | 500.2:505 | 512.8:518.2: -0.12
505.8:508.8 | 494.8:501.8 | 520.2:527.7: 0.04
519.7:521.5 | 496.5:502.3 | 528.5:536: 0.14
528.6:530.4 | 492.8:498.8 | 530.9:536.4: -0.01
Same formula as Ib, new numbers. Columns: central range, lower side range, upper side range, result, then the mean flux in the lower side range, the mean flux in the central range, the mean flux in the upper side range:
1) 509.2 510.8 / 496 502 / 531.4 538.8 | 0.06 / 10.8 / 10.5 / 11.2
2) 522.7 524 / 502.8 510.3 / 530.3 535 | 0.01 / 10.7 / 10.9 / 11.2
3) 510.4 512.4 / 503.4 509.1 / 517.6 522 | -0.07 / 10.6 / 10.6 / 9.66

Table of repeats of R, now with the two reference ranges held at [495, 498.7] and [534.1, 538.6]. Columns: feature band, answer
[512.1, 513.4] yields 0.10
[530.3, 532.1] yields -0.08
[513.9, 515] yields 0.12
